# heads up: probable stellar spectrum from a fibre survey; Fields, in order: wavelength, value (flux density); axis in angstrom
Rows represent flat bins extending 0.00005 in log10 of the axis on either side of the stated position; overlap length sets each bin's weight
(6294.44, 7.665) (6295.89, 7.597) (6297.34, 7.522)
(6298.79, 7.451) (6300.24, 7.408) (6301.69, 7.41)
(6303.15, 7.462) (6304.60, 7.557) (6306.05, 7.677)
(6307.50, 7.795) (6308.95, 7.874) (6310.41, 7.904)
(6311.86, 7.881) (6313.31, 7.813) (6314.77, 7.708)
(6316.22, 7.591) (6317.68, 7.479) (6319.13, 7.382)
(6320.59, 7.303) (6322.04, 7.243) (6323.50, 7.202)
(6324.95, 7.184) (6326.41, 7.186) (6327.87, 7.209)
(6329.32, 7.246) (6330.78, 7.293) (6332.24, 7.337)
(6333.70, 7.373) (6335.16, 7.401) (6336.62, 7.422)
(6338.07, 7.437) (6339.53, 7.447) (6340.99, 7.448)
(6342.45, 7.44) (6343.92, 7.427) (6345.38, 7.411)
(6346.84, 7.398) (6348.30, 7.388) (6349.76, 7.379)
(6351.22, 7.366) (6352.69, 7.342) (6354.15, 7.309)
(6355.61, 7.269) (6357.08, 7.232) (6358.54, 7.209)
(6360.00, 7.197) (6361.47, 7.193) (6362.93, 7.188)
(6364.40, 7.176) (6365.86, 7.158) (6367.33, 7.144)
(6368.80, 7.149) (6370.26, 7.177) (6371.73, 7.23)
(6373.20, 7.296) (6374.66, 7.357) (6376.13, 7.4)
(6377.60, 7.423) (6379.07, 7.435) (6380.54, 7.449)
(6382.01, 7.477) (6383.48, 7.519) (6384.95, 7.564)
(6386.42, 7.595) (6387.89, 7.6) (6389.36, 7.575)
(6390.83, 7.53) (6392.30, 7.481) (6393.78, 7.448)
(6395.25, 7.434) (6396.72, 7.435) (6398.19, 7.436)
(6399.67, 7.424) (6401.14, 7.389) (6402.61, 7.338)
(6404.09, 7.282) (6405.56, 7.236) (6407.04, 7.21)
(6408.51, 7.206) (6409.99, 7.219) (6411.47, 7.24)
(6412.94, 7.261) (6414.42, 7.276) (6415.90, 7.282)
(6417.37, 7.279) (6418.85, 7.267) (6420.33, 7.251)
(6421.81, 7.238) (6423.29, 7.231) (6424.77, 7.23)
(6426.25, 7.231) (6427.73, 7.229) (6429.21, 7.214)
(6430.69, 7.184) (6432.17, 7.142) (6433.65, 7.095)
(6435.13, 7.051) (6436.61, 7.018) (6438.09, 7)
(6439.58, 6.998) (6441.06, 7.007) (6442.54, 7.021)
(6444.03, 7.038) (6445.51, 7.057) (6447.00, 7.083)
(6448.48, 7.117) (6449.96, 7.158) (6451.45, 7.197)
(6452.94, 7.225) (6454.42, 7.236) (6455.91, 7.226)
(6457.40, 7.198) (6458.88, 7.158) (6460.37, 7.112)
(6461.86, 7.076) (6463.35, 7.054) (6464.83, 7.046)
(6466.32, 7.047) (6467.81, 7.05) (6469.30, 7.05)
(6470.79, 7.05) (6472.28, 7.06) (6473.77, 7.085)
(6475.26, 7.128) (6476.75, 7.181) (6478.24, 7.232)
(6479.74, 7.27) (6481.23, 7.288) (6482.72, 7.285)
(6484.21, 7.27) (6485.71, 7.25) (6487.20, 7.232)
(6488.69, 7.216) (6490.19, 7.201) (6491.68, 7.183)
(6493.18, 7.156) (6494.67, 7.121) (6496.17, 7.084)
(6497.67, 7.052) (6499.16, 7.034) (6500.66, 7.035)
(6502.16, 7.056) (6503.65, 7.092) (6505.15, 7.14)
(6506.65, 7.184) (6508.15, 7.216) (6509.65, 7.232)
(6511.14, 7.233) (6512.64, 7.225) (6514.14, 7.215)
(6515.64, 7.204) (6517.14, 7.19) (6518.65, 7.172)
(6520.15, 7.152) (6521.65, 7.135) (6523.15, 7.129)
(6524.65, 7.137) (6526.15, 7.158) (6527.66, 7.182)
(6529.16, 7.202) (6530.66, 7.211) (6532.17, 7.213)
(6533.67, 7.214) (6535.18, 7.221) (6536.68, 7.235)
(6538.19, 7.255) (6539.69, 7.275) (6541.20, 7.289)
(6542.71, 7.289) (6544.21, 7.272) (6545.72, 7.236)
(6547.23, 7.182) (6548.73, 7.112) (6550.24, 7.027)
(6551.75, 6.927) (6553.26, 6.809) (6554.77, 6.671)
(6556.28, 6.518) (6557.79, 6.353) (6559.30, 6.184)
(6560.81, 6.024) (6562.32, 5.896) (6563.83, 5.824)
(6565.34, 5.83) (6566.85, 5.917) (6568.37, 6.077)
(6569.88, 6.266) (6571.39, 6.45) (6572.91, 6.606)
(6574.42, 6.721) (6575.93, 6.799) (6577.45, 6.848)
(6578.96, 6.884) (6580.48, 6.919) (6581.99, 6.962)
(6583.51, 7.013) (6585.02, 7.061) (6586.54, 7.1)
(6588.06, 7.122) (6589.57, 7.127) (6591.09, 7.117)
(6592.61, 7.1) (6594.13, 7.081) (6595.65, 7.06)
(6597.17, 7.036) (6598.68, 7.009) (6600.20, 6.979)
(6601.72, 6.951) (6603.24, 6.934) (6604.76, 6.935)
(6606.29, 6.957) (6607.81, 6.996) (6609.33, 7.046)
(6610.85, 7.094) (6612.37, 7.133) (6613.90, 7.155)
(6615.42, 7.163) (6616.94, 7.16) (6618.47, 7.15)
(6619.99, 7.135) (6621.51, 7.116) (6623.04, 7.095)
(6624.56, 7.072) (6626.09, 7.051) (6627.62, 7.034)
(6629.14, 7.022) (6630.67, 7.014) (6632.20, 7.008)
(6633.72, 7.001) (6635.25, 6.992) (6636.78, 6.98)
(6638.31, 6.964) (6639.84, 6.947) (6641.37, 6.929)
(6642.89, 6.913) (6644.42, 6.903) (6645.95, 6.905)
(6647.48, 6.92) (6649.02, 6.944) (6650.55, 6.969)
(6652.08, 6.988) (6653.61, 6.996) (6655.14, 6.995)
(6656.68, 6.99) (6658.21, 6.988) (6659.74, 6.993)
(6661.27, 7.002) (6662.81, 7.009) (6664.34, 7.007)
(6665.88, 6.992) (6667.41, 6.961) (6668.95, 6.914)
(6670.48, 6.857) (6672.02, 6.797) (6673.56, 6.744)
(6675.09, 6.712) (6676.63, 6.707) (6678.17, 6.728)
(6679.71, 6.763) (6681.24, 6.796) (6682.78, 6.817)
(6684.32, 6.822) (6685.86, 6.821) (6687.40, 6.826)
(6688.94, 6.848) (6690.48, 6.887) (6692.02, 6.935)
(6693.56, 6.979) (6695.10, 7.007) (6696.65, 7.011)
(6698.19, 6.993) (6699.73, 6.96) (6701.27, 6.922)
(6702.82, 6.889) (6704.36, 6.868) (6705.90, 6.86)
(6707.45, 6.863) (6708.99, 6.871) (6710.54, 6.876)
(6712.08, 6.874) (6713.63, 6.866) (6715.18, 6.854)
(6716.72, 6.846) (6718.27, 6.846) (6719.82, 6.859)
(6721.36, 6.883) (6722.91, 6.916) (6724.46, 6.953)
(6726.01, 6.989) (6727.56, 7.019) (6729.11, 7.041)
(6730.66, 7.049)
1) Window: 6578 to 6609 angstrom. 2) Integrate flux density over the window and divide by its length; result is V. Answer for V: 7.02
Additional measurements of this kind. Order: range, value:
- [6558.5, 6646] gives 6.86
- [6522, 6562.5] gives 6.99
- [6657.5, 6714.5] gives 6.89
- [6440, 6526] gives 7.15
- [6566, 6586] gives 6.66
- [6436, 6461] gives 7.11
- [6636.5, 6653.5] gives 6.94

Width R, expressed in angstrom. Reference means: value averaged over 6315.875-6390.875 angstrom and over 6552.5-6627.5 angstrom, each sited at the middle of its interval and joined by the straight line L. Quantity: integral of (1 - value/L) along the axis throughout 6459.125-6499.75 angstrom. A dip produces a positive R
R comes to -0.5 angstrom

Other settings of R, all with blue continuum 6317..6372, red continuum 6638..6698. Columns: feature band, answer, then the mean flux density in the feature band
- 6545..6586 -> 2.5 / 6.6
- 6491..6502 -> 0.0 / 7.09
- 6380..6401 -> -0.7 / 7.5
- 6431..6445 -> 0.3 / 7.05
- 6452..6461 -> 0.0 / 7.19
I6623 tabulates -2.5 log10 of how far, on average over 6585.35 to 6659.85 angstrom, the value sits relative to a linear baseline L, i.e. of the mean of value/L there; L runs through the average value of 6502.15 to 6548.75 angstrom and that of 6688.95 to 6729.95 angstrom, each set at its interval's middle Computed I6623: 0.00 mag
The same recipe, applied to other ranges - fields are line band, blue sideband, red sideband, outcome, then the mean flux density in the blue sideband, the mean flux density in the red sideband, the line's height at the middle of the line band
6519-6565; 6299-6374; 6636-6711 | 0.02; 7.39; 6.91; 7.09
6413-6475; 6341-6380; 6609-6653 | 0.01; 7.3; 7.03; 7.21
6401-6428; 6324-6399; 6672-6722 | 0.00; 7.36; 6.86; 7.28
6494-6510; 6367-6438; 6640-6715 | 0.01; 7.31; 6.9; 7.16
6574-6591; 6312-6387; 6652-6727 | 0.01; 7.36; 6.89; 7.04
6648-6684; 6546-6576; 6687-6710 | -0.01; 6.46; 6.91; 6.81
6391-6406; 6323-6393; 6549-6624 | -0.02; 7.35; 6.81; 7.25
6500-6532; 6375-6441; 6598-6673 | 0.00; 7.31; 7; 7.16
